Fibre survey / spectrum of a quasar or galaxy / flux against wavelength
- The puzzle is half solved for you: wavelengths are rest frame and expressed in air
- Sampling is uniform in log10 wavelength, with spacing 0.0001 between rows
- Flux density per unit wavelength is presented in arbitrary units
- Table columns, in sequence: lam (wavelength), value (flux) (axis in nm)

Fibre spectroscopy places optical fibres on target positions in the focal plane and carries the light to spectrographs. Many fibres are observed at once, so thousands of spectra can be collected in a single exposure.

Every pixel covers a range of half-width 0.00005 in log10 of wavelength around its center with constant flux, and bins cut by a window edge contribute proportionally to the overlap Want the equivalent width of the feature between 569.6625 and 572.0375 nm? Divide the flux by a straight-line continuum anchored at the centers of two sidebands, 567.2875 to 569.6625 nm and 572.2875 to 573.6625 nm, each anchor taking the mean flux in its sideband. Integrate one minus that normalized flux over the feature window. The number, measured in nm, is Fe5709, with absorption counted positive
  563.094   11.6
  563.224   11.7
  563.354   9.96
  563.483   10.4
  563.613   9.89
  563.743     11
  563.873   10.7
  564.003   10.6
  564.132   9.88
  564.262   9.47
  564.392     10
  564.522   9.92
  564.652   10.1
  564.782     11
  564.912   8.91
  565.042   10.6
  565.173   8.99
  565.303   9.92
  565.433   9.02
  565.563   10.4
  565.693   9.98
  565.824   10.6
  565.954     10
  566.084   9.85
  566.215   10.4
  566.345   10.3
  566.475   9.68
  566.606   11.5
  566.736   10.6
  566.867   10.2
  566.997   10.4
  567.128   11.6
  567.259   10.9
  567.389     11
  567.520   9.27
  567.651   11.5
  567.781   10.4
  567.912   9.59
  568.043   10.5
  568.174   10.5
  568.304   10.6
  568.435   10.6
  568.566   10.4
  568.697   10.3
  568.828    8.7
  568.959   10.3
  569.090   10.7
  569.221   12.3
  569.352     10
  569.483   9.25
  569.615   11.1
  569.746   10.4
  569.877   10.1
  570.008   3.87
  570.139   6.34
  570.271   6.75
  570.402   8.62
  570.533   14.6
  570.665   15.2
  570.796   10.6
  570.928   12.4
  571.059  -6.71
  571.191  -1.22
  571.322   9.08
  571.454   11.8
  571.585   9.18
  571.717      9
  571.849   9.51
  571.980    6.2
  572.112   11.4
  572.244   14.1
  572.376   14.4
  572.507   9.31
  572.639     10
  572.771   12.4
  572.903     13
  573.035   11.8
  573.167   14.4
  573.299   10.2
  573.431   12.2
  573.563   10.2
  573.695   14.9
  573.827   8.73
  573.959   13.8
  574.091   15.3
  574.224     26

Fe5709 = 0.65 nm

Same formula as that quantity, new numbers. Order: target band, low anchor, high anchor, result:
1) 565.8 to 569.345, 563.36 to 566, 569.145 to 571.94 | -0.41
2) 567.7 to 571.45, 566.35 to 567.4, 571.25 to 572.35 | 0.44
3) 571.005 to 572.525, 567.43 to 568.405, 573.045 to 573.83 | 0.46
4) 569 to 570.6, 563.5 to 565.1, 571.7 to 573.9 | 0.21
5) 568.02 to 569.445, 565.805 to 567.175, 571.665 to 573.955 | 0.05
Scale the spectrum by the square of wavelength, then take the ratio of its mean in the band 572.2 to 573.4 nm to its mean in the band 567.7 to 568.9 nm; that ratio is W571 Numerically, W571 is 1.2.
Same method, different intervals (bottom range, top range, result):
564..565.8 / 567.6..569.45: 1.07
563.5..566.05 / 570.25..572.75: 0.94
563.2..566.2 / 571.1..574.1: 1.08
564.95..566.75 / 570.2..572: 0.83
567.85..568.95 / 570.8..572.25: 0.75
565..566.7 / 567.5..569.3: 1.04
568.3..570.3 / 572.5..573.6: 1.24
